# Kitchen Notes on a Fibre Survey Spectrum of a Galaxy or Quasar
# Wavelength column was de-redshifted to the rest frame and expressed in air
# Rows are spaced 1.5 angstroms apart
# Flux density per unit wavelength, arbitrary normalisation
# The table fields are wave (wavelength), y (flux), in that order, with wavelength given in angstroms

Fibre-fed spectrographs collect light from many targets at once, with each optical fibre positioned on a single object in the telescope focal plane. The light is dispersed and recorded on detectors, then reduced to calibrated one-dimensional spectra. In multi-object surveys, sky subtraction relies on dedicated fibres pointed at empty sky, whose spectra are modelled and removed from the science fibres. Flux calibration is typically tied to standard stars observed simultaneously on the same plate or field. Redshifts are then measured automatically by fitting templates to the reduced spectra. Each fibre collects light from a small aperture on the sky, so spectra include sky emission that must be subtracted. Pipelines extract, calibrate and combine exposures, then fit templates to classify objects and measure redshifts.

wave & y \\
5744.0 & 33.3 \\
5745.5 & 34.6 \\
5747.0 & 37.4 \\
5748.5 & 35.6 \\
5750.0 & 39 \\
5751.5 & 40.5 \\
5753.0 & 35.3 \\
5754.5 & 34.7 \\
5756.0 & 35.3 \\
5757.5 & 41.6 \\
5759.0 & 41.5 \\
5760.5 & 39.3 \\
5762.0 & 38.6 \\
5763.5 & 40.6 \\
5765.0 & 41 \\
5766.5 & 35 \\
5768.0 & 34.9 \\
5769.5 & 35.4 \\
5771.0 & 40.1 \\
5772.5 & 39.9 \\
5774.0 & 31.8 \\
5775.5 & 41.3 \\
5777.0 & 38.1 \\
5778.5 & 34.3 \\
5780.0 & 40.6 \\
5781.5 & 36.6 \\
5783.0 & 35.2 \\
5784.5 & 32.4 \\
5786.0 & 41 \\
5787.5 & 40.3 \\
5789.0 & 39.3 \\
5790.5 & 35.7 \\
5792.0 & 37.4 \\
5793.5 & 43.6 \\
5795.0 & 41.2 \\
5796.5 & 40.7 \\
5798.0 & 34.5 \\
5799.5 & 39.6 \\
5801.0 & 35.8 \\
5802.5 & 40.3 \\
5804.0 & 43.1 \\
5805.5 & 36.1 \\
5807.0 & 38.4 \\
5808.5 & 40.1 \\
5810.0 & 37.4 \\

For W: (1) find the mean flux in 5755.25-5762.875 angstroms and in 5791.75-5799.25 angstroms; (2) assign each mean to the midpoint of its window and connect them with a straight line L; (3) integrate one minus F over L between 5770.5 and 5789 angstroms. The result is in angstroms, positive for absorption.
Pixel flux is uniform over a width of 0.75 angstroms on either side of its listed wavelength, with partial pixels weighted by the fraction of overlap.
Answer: 0.8 angstroms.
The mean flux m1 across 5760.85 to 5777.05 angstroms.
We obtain 37.9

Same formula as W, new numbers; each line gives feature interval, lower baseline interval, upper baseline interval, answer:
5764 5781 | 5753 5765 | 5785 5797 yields 0.7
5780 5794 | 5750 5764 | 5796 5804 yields 0.2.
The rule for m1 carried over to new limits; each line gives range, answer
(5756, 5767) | 39.5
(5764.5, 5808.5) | 38.1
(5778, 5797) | 38.4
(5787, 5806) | 39.1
